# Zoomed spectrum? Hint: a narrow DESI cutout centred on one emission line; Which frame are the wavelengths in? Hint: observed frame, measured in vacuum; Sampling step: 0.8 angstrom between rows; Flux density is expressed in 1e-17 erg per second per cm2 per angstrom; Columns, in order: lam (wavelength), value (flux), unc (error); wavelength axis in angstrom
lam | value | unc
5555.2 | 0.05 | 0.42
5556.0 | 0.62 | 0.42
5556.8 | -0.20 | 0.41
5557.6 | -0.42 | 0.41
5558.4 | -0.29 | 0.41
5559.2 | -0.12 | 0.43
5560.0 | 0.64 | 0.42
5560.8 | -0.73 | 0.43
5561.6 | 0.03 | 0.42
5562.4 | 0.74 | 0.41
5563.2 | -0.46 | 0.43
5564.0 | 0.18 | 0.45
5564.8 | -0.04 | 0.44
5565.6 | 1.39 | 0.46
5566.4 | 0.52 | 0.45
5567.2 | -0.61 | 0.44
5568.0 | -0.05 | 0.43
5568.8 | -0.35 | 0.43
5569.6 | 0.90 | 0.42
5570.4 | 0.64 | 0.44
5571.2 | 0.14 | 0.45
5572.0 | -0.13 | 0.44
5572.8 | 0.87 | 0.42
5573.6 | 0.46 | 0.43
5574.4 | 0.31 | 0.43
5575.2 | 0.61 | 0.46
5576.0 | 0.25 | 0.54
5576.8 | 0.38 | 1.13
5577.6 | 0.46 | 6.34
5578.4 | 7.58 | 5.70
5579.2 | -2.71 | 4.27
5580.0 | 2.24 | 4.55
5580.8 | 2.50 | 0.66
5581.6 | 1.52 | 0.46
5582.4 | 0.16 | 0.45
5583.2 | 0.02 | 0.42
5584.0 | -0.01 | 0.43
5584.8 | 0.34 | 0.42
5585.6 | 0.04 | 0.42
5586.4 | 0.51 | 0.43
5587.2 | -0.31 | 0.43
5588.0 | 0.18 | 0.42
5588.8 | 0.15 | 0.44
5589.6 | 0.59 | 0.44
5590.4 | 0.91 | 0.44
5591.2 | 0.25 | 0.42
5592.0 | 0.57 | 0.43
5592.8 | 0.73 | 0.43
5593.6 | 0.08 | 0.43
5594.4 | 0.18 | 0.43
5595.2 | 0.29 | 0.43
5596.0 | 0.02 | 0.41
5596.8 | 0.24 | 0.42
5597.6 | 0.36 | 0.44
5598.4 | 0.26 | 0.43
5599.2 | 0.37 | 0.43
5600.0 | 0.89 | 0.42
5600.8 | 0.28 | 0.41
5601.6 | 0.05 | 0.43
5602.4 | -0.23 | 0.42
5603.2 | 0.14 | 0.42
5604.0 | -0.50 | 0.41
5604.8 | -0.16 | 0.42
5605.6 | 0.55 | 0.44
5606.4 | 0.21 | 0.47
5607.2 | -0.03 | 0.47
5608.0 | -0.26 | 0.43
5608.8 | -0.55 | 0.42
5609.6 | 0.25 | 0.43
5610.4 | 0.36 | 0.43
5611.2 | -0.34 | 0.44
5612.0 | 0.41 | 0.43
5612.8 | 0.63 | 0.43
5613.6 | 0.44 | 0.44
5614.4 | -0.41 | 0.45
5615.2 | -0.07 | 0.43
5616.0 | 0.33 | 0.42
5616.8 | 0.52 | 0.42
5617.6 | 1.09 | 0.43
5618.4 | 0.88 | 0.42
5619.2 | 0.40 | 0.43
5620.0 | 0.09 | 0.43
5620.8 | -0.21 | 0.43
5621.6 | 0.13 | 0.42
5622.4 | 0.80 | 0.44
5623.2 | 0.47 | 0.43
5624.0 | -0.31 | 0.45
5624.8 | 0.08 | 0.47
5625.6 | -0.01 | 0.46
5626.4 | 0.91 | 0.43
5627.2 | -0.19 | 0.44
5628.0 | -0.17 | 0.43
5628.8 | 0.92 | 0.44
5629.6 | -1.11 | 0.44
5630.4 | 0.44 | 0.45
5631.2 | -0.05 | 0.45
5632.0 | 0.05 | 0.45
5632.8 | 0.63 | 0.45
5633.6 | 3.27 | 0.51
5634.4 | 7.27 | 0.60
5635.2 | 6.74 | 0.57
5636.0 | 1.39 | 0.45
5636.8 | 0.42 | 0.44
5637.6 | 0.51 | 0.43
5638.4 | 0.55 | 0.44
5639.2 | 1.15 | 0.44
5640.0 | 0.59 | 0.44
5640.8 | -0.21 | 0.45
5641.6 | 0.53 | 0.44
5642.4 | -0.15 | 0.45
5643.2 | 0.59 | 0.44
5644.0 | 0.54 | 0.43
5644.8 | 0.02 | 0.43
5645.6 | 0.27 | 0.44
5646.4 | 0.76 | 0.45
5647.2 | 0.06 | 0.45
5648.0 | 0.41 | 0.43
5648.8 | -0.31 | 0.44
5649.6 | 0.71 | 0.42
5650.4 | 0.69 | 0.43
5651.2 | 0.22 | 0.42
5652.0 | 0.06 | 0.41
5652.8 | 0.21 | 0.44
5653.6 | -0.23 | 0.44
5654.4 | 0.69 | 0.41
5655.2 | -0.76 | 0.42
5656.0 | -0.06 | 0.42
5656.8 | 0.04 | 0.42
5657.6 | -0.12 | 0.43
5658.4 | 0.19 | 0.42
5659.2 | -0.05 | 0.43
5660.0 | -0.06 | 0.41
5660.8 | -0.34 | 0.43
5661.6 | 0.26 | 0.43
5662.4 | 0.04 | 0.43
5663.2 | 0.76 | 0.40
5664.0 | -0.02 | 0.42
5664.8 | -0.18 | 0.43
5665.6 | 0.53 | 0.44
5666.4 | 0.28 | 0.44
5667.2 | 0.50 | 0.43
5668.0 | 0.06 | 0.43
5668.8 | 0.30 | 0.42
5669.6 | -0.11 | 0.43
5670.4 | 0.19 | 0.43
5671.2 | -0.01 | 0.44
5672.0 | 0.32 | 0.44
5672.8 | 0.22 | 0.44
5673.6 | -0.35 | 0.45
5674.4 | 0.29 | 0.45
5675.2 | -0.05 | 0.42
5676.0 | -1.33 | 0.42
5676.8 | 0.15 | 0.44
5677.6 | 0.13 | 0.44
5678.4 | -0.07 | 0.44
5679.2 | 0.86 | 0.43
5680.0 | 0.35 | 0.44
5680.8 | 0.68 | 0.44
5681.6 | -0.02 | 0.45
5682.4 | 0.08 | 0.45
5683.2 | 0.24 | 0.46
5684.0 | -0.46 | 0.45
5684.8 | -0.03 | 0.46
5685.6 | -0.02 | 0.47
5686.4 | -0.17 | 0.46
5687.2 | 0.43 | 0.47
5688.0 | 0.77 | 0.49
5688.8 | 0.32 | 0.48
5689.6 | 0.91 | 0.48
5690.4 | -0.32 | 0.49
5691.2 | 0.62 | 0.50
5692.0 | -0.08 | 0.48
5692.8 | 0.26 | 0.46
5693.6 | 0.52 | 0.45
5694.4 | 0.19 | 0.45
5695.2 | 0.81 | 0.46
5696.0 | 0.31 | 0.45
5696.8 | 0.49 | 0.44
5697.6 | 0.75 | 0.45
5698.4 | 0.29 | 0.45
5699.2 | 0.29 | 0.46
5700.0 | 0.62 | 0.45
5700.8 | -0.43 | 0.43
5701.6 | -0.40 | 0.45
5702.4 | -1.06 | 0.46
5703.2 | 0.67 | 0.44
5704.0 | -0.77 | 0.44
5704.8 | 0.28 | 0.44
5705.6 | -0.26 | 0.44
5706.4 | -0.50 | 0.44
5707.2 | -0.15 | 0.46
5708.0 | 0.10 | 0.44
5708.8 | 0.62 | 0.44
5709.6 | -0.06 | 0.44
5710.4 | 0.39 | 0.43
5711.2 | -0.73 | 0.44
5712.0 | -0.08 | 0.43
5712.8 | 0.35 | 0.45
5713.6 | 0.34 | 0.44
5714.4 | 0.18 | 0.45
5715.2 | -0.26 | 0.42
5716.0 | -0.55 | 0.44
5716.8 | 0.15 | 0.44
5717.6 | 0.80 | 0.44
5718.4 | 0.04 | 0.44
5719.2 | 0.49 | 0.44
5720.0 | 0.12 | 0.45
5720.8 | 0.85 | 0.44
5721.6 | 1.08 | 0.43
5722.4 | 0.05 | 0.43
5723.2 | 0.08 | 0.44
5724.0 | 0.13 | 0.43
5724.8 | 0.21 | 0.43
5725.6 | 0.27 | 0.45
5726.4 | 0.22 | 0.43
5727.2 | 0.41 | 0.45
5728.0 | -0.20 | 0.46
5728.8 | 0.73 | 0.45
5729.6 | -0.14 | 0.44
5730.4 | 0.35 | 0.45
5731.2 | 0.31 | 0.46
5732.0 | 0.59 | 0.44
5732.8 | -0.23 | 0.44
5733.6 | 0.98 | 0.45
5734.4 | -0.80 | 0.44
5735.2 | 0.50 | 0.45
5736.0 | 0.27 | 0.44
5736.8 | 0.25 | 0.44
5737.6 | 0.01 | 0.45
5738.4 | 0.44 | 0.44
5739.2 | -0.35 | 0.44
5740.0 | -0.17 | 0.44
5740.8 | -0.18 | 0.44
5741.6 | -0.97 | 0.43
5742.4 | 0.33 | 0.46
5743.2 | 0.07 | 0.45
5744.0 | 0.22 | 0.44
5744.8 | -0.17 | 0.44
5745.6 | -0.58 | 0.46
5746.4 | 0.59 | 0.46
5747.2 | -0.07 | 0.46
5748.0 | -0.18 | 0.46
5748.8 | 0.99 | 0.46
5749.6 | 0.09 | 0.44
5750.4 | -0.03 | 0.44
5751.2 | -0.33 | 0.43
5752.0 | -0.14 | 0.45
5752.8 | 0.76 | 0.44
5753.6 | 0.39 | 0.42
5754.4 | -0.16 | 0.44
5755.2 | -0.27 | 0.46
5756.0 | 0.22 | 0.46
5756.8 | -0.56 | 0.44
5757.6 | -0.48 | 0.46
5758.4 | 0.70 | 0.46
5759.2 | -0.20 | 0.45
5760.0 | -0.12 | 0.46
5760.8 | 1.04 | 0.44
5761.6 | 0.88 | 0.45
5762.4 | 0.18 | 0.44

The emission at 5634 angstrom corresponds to [O III]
